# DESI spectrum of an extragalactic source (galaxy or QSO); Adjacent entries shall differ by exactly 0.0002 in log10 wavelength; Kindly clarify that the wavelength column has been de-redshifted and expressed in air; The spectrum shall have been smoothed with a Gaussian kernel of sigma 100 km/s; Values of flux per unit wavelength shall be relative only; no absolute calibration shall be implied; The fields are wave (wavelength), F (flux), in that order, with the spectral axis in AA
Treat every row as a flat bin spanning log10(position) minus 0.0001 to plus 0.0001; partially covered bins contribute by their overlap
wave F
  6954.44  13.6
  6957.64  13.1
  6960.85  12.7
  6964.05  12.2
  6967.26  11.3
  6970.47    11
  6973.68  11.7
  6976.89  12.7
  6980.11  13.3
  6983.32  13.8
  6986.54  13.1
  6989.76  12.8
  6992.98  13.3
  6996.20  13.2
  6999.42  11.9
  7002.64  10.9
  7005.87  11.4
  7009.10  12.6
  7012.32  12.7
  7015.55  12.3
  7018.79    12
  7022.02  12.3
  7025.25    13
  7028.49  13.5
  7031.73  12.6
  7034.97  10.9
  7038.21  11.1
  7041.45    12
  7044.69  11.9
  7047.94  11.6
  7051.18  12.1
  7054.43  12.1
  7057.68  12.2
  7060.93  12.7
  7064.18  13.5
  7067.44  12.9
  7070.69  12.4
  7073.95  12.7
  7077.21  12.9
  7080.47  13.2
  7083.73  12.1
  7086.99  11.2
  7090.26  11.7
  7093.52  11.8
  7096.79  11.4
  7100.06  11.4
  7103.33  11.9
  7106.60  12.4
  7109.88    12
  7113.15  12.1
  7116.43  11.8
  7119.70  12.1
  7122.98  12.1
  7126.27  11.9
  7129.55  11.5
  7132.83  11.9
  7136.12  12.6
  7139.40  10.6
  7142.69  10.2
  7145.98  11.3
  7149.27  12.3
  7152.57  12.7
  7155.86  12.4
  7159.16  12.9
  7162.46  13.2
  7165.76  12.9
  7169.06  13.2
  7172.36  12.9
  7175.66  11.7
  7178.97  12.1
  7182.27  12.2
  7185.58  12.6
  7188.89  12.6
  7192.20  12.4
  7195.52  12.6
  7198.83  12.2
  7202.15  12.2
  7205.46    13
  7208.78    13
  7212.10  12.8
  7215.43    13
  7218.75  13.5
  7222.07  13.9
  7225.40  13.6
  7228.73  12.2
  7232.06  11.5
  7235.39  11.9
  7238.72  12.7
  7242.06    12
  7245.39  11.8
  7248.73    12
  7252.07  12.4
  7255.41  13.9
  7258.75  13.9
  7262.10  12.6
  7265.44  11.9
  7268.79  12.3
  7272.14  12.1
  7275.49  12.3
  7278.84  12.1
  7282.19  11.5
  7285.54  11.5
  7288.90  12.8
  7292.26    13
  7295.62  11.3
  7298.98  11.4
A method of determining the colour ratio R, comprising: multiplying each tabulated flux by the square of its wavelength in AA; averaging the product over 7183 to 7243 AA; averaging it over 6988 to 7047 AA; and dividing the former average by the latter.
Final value 1.1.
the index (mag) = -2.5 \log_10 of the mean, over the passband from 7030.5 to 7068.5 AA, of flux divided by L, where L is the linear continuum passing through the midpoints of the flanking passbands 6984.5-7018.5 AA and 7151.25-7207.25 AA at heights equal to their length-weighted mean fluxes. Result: 0.03 mag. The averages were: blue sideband 12.4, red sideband 12.6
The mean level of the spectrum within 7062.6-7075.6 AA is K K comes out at 12.9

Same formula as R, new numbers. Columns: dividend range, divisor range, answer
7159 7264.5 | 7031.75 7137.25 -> 1.09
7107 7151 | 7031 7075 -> 0.98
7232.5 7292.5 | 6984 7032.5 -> 1.06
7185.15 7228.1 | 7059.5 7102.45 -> 1.08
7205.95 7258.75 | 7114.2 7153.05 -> 1.12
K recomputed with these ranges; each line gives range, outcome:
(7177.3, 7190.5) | 12.4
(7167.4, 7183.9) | 12.4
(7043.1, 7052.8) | 11.9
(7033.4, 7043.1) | 11.3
